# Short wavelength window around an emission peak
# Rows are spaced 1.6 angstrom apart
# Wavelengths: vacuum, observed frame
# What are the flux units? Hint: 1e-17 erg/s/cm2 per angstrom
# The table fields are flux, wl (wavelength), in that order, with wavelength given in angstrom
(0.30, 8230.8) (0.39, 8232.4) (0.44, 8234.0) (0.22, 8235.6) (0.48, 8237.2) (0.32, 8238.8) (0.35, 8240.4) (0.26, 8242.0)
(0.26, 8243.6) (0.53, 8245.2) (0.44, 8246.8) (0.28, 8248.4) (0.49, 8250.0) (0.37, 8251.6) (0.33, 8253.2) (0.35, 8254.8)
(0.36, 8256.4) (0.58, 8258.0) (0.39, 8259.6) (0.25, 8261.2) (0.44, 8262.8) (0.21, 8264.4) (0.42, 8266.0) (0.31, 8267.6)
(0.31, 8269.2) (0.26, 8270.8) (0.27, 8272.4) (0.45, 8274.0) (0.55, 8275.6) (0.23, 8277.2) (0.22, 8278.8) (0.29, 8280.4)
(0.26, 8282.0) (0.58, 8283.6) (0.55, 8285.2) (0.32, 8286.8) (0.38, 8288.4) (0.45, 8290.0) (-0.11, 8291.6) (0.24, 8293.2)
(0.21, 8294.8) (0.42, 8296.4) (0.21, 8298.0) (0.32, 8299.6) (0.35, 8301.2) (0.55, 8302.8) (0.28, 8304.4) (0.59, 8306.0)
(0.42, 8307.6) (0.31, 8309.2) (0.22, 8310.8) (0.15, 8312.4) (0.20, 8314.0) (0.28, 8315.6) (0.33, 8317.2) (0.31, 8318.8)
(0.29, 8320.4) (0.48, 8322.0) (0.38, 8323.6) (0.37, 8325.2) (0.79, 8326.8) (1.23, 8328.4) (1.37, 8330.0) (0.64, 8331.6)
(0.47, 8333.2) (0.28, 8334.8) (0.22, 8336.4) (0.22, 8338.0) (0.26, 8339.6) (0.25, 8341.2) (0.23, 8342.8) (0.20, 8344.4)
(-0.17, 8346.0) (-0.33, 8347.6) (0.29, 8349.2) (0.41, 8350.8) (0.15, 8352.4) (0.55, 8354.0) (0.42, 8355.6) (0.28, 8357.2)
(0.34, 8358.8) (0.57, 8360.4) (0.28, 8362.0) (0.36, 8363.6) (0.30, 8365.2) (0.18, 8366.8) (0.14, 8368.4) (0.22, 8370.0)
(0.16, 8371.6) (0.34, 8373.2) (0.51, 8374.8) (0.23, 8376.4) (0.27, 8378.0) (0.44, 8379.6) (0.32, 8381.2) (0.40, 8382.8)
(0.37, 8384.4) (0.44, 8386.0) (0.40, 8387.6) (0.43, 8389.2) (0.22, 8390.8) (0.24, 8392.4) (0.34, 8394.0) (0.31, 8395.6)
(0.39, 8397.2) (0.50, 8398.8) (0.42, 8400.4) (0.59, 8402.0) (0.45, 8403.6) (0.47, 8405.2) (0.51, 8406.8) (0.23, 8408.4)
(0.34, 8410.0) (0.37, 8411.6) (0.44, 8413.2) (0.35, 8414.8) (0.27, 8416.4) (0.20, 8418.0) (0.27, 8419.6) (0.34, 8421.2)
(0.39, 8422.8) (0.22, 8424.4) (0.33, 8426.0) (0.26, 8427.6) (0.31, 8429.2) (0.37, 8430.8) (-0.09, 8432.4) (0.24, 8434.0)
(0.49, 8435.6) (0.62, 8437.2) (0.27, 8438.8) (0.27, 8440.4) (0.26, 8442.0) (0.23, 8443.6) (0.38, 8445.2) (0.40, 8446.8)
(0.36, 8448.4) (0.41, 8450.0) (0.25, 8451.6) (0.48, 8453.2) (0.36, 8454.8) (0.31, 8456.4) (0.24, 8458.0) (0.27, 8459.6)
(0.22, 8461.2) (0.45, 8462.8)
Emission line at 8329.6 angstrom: Hgamma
